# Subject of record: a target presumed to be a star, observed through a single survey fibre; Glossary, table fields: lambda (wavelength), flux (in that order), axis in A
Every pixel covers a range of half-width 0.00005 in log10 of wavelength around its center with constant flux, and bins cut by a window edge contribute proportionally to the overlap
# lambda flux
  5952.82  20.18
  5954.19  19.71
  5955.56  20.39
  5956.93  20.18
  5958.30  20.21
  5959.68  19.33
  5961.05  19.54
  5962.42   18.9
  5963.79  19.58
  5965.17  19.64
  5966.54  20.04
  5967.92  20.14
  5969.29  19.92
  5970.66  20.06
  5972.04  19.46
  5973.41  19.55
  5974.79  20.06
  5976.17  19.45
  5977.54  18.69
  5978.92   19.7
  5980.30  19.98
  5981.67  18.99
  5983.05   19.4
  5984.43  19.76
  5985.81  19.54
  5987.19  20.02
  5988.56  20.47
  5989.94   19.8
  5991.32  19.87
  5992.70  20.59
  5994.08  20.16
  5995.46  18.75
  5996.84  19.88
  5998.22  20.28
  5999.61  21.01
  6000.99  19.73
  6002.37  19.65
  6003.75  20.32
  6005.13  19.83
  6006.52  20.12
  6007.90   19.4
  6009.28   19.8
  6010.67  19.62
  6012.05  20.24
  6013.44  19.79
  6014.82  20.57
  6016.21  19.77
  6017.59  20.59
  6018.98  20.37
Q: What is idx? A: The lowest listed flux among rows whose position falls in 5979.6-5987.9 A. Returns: 18.99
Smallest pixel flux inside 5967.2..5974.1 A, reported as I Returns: 19.46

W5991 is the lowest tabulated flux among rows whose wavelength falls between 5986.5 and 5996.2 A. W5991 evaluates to 18.75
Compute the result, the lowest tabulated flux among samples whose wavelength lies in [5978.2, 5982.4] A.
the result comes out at 18.99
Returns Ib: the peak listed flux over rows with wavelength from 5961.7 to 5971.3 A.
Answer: 20.14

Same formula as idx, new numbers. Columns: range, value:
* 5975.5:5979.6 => 18.69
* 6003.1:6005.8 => 19.83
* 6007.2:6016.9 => 19.4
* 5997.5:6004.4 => 19.65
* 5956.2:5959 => 20.18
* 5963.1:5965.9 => 19.58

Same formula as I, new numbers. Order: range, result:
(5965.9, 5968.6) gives 20.04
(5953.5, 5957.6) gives 19.71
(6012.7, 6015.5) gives 19.79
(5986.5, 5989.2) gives 20.02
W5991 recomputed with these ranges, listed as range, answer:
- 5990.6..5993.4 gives 19.87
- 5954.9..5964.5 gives 18.9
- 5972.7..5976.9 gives 19.45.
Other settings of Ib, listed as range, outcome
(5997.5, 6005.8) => 21.01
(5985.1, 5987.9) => 20.02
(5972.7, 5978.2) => 20.06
